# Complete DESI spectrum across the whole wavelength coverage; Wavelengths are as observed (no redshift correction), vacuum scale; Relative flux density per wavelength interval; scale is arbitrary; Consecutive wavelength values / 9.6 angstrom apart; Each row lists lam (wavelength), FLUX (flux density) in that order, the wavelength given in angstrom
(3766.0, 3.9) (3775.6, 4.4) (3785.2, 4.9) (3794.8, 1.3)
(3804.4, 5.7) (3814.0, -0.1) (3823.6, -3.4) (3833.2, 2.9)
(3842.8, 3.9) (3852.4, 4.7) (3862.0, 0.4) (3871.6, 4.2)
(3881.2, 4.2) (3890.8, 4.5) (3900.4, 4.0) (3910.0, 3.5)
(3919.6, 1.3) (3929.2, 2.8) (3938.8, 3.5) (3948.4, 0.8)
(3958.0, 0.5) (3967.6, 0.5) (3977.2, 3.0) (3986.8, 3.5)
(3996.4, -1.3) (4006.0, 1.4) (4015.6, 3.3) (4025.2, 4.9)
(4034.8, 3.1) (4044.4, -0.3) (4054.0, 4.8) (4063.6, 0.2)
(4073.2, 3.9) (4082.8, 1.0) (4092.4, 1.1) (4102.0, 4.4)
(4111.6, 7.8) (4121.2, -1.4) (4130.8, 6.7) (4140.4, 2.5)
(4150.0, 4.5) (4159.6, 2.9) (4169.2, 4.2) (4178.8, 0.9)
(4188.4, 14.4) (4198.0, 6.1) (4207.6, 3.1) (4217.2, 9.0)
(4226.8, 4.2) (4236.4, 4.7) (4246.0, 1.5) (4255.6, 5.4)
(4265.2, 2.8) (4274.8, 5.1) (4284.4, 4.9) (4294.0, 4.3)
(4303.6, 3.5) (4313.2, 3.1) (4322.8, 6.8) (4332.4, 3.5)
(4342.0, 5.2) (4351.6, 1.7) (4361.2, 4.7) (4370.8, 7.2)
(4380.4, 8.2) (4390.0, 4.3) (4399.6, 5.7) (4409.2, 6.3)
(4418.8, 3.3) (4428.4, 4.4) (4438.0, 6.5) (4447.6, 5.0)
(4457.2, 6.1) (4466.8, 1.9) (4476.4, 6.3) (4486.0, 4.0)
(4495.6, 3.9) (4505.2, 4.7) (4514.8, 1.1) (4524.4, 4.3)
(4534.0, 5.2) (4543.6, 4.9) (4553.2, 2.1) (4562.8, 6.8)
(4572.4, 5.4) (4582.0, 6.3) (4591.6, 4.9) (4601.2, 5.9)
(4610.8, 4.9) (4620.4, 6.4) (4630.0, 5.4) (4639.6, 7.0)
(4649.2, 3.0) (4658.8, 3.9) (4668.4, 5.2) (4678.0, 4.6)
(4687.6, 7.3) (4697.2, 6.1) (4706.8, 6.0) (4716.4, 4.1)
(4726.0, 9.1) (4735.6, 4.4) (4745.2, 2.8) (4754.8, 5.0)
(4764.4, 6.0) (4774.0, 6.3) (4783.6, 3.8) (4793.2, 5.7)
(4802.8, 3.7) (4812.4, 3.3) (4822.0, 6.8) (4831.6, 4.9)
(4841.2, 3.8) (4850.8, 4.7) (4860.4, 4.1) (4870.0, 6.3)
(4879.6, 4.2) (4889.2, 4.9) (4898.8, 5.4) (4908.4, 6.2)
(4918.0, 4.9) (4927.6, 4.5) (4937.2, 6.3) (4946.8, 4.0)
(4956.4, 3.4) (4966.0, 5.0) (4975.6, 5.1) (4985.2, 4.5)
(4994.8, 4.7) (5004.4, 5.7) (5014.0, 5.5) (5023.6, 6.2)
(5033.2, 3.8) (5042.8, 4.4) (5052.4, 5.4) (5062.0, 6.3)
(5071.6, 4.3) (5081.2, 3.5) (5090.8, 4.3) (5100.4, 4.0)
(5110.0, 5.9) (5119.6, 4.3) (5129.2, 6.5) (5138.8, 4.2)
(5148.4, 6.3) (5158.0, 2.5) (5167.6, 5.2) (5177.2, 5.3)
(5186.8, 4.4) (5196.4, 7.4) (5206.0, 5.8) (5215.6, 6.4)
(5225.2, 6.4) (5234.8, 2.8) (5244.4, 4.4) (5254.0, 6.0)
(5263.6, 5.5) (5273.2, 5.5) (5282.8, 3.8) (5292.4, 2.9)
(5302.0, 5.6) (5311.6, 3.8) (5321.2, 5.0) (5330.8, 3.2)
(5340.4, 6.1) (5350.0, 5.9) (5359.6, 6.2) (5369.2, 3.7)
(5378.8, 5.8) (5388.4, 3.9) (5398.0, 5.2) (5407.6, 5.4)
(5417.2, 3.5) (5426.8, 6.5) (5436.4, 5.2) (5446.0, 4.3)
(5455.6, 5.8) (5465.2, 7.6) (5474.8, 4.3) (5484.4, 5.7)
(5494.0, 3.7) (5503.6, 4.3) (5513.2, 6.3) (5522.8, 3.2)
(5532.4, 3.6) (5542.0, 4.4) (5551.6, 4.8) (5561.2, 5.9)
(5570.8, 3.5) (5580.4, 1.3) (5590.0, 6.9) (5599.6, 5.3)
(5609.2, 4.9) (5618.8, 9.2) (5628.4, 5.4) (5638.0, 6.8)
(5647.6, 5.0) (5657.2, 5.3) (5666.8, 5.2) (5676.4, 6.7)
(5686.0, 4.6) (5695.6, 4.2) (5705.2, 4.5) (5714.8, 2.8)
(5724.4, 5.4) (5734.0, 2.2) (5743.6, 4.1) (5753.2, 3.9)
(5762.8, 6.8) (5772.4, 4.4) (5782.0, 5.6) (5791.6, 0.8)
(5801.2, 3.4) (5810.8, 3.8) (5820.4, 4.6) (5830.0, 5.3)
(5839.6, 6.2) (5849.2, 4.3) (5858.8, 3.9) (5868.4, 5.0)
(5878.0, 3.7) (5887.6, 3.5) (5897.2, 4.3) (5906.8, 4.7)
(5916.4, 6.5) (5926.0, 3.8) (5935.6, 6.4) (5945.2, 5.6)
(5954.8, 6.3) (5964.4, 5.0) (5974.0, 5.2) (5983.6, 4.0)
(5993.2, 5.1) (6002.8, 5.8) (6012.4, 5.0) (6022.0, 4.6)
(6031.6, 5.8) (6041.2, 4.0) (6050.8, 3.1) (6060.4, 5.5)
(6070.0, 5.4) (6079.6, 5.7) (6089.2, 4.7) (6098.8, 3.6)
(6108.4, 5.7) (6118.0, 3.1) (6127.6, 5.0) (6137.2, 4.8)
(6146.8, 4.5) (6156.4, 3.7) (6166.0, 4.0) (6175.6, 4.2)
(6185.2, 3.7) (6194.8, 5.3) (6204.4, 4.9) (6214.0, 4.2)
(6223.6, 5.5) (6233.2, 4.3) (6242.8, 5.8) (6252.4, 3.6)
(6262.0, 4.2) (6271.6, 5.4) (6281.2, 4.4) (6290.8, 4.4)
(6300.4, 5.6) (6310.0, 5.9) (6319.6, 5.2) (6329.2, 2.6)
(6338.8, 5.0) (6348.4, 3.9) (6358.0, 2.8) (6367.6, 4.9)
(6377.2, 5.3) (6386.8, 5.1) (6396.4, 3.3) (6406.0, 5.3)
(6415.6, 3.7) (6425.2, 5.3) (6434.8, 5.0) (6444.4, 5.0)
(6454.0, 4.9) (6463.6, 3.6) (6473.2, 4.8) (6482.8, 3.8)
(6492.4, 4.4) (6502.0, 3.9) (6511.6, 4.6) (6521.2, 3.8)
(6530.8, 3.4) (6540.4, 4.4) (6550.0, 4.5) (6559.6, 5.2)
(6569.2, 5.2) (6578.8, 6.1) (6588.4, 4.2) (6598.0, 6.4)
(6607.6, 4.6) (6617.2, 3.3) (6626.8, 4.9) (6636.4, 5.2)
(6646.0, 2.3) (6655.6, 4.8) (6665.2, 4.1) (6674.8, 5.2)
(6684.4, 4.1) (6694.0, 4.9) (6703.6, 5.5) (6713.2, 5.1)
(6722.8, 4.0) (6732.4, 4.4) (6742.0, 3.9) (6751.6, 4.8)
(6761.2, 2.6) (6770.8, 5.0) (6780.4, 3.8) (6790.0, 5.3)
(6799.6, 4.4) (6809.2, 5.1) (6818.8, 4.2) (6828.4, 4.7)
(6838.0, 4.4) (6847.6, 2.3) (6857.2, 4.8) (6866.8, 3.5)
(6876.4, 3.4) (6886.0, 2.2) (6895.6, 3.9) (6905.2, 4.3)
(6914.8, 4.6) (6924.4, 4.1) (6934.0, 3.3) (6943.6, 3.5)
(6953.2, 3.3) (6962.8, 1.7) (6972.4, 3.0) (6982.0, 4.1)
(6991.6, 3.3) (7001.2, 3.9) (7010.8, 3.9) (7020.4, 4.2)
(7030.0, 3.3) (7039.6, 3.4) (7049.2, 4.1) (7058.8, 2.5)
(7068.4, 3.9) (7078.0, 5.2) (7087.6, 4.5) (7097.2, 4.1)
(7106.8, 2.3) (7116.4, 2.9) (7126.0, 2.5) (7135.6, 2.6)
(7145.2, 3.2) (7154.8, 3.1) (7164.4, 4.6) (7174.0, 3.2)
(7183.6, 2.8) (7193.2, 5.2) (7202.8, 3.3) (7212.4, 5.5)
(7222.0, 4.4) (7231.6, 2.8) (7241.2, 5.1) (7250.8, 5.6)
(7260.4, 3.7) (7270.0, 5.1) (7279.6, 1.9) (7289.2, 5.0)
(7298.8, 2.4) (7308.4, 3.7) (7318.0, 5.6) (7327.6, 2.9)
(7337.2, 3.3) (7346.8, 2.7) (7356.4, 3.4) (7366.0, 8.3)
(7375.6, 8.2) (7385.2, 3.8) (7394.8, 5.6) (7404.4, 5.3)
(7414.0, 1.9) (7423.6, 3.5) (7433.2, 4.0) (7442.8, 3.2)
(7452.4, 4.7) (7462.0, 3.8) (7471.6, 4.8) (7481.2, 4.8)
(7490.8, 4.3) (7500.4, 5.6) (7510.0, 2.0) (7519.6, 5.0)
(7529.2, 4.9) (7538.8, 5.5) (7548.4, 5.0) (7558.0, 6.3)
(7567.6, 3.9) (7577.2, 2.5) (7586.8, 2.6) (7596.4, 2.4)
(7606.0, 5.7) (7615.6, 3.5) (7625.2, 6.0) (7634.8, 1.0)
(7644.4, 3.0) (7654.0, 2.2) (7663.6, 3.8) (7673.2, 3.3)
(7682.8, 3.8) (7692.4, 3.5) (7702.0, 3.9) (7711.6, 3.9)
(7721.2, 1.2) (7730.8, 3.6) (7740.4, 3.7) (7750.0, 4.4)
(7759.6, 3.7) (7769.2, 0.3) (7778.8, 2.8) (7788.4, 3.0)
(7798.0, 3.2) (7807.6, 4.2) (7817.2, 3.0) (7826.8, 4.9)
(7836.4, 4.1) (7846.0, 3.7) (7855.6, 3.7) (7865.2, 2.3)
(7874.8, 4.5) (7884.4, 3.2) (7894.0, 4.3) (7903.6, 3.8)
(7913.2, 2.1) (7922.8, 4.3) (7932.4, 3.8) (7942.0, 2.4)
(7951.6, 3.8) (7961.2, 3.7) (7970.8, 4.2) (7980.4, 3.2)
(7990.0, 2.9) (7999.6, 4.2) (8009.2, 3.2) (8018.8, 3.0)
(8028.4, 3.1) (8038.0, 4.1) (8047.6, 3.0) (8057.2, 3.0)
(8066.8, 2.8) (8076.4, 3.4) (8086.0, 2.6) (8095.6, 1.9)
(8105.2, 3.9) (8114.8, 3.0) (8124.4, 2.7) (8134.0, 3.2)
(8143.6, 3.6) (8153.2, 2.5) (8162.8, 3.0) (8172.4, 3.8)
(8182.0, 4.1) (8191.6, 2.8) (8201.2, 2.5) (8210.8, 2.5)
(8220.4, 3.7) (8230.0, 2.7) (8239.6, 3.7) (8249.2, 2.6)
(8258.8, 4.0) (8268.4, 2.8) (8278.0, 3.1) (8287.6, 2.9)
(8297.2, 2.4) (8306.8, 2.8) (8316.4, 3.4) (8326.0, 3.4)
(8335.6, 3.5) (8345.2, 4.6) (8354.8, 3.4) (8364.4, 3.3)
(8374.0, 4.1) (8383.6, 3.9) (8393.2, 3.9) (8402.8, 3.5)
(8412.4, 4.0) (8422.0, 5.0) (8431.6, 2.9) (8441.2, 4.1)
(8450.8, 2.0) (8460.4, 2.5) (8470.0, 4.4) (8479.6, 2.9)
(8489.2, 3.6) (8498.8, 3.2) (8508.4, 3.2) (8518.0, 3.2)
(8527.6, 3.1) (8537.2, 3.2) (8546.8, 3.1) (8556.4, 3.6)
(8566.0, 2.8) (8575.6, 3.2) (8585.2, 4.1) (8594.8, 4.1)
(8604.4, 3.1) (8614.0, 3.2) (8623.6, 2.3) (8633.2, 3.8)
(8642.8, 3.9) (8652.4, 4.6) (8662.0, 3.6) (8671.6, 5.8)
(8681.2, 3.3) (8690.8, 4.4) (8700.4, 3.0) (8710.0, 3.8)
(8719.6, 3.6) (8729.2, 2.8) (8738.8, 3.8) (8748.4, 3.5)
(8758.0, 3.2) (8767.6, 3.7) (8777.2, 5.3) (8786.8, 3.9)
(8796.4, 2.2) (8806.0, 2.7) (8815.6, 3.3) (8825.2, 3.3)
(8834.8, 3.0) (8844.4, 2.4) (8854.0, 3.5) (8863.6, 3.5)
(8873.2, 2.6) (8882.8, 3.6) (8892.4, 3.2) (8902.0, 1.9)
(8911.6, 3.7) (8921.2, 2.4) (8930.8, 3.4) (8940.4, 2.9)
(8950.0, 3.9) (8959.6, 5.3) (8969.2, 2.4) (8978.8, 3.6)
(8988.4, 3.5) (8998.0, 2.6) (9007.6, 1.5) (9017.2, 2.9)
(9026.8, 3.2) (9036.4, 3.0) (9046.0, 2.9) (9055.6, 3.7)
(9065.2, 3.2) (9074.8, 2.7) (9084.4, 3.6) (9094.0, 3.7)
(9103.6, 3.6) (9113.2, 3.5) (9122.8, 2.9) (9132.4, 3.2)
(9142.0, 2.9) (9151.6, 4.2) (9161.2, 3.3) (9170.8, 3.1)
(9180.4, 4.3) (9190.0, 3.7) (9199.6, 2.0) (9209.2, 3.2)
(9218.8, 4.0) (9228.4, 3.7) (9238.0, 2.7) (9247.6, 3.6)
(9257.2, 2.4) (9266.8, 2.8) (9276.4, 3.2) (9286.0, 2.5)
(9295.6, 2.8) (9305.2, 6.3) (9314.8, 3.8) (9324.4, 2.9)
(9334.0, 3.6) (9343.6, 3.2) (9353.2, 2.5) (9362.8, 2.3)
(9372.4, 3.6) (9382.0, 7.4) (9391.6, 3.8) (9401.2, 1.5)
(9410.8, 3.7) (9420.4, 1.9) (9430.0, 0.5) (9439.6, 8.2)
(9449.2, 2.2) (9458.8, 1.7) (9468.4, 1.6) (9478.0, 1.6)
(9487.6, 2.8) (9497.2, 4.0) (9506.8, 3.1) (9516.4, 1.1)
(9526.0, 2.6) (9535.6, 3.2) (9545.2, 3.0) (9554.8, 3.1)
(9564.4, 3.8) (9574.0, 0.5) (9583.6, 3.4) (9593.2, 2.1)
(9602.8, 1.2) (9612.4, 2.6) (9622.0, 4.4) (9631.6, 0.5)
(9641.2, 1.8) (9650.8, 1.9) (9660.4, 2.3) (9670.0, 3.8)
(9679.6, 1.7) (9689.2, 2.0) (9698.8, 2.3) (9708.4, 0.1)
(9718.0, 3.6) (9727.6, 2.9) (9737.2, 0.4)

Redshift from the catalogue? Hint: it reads 0.123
